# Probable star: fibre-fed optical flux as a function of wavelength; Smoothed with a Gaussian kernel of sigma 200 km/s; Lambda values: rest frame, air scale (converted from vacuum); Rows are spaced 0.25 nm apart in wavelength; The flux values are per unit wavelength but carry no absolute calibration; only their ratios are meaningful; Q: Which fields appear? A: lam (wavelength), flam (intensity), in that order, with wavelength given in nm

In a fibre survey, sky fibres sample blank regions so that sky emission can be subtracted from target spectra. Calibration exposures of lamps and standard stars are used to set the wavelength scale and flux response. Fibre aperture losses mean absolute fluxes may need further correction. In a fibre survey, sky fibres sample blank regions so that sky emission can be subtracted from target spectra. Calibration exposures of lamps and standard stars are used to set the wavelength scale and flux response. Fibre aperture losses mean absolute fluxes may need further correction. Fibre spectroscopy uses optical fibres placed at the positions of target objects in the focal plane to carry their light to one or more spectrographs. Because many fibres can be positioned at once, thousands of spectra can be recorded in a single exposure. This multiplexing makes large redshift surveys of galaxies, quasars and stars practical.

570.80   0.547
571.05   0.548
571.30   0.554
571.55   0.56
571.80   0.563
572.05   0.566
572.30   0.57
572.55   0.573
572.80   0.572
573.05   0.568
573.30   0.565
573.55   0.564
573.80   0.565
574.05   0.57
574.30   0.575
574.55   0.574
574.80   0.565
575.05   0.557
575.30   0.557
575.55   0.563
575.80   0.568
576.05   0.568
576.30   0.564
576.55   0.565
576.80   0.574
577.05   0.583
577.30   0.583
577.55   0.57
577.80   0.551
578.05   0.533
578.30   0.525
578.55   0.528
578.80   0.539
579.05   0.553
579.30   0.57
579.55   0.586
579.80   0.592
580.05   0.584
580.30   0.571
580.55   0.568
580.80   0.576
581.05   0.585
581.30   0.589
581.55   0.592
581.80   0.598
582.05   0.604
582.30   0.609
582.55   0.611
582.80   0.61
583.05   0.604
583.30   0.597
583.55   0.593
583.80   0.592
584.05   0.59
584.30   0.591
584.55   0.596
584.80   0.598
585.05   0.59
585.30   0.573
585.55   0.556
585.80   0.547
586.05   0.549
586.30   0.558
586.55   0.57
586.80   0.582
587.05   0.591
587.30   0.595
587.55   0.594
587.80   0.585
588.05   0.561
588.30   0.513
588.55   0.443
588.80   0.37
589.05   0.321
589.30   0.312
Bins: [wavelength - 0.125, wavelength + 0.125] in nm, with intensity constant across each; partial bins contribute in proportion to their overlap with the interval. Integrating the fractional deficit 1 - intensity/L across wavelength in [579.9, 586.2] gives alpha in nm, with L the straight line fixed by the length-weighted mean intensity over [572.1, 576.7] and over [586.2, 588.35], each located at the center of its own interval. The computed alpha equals -0.16 nm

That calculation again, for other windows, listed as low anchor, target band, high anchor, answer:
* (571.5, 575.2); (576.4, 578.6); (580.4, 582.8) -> 0.08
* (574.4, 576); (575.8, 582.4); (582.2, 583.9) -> 0.13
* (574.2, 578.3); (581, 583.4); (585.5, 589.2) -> -0.25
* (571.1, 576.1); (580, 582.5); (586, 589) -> -0.18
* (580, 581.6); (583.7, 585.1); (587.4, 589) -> -0.13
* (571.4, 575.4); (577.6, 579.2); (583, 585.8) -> 0.10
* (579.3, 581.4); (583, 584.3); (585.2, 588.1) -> -0.04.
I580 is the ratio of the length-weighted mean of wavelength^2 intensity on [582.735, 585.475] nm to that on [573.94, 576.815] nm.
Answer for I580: 1.1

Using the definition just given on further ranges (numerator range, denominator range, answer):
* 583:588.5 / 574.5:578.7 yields 1.06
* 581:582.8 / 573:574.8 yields 1.08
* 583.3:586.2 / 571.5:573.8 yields 1.07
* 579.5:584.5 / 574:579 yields 1.08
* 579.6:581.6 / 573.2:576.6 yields 1.05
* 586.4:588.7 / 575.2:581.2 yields 1.02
